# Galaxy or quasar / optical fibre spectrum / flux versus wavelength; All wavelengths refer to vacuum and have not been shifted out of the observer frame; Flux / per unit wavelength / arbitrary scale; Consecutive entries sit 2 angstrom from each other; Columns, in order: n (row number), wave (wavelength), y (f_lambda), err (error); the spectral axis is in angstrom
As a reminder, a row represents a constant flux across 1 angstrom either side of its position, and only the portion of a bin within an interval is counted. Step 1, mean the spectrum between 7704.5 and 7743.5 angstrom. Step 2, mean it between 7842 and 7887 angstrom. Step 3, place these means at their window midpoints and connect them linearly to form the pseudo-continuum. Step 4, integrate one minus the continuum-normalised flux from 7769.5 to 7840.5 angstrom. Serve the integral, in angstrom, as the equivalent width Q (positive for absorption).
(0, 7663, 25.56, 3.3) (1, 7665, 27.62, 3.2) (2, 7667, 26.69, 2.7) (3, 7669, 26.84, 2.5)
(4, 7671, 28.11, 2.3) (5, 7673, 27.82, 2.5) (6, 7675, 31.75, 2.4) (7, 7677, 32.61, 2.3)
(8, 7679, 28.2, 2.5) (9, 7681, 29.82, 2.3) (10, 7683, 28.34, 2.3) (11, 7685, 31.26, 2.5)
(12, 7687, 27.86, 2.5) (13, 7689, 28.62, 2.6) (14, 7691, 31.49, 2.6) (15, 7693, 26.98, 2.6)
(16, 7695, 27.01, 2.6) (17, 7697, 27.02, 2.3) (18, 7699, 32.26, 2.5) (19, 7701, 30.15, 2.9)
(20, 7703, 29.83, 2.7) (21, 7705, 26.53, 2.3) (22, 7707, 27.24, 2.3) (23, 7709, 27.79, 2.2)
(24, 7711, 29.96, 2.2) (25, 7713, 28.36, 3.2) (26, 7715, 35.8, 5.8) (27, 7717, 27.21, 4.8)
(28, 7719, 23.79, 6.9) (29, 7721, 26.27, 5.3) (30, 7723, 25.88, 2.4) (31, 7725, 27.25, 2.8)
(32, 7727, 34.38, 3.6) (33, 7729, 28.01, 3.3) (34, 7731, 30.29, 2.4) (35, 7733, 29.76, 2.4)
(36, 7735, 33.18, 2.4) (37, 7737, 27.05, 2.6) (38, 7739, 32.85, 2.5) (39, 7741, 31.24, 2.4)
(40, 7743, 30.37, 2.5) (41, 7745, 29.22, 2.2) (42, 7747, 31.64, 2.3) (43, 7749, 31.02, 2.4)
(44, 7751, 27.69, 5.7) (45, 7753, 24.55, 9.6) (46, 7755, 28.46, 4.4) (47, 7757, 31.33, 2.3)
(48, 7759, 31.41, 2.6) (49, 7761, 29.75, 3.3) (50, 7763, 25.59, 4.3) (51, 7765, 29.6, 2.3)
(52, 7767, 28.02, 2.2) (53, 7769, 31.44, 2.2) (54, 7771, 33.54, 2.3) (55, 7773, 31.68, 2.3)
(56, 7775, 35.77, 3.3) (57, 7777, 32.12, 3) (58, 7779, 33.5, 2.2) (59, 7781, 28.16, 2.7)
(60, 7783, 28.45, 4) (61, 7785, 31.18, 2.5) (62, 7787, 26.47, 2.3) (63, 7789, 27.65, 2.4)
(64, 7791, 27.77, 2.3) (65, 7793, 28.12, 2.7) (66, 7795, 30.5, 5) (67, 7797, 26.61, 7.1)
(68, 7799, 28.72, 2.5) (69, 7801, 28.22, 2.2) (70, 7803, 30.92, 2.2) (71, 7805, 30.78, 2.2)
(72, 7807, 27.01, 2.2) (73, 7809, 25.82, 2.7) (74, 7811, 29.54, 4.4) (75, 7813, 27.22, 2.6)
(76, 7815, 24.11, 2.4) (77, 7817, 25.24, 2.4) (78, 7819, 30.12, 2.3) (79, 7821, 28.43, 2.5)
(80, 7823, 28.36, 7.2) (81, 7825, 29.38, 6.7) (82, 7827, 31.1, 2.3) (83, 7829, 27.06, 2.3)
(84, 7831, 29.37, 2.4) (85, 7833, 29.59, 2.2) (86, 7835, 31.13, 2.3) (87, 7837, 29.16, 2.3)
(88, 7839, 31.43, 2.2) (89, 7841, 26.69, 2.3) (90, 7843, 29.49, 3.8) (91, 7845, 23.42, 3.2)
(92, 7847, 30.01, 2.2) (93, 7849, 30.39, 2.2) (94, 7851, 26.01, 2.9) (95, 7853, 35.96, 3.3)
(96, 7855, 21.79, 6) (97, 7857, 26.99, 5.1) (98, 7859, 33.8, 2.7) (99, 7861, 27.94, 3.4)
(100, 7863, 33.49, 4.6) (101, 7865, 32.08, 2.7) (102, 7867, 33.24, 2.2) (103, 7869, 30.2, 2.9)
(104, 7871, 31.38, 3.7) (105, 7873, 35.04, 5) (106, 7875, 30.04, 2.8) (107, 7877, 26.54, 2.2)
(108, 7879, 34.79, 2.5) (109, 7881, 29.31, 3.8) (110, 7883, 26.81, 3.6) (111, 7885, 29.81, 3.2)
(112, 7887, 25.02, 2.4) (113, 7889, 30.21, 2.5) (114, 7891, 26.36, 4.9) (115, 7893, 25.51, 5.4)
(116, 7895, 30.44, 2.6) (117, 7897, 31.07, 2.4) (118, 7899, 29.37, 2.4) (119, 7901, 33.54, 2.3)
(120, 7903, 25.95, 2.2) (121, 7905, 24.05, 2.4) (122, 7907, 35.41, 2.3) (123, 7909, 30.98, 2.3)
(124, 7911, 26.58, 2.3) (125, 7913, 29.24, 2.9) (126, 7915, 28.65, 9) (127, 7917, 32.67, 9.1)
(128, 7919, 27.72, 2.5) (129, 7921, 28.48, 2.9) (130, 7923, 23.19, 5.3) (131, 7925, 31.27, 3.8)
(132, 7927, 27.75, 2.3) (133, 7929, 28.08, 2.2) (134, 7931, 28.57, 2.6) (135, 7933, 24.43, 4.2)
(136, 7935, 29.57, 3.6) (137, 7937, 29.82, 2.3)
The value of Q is 0.69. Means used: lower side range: 29.2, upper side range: 29.8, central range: 29.3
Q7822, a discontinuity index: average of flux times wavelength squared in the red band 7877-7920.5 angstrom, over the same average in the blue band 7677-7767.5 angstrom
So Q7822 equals 1.05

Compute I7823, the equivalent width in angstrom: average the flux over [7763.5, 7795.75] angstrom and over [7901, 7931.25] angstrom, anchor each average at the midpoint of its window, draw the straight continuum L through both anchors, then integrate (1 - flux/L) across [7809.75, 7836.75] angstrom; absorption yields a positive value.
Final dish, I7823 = 1.1 angstrom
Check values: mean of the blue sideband 30.2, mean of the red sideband 28.7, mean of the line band 28.5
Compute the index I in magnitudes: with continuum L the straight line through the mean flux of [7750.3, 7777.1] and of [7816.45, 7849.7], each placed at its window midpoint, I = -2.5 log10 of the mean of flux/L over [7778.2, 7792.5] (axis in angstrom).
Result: 0.03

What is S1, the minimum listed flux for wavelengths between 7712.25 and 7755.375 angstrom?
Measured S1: 23.79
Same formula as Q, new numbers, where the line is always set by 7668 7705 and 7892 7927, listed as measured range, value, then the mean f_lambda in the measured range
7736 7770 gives -0.43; 29.5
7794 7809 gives 0.17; 28.8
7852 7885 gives -1.72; 30.6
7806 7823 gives 1.07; 27.3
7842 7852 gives 0.41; 27.9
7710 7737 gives -0.03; 29.2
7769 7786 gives -1.57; 31.8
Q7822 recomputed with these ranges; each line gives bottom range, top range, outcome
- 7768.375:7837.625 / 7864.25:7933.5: 1.03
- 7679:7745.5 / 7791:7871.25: 1.02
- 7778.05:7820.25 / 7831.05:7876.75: 1.07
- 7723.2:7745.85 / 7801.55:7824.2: 0.95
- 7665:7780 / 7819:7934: 1.03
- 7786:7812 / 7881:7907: 1.03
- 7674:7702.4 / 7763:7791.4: 1.05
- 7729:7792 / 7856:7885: 1.06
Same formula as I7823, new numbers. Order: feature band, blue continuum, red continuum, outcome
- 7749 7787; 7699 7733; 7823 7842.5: -1.3 angstrom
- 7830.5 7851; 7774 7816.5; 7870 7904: 0.2 angstrom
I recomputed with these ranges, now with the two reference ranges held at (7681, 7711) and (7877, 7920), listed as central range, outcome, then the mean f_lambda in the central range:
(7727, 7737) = -0.06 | 30.4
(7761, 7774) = -0.04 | 30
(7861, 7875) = -0.11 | 32.1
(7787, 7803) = 0.03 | 28.3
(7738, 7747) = -0.08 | 31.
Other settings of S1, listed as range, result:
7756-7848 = 23.42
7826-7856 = 21.79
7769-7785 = 28.16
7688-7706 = 26.53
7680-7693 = 26.98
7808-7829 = 24.11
